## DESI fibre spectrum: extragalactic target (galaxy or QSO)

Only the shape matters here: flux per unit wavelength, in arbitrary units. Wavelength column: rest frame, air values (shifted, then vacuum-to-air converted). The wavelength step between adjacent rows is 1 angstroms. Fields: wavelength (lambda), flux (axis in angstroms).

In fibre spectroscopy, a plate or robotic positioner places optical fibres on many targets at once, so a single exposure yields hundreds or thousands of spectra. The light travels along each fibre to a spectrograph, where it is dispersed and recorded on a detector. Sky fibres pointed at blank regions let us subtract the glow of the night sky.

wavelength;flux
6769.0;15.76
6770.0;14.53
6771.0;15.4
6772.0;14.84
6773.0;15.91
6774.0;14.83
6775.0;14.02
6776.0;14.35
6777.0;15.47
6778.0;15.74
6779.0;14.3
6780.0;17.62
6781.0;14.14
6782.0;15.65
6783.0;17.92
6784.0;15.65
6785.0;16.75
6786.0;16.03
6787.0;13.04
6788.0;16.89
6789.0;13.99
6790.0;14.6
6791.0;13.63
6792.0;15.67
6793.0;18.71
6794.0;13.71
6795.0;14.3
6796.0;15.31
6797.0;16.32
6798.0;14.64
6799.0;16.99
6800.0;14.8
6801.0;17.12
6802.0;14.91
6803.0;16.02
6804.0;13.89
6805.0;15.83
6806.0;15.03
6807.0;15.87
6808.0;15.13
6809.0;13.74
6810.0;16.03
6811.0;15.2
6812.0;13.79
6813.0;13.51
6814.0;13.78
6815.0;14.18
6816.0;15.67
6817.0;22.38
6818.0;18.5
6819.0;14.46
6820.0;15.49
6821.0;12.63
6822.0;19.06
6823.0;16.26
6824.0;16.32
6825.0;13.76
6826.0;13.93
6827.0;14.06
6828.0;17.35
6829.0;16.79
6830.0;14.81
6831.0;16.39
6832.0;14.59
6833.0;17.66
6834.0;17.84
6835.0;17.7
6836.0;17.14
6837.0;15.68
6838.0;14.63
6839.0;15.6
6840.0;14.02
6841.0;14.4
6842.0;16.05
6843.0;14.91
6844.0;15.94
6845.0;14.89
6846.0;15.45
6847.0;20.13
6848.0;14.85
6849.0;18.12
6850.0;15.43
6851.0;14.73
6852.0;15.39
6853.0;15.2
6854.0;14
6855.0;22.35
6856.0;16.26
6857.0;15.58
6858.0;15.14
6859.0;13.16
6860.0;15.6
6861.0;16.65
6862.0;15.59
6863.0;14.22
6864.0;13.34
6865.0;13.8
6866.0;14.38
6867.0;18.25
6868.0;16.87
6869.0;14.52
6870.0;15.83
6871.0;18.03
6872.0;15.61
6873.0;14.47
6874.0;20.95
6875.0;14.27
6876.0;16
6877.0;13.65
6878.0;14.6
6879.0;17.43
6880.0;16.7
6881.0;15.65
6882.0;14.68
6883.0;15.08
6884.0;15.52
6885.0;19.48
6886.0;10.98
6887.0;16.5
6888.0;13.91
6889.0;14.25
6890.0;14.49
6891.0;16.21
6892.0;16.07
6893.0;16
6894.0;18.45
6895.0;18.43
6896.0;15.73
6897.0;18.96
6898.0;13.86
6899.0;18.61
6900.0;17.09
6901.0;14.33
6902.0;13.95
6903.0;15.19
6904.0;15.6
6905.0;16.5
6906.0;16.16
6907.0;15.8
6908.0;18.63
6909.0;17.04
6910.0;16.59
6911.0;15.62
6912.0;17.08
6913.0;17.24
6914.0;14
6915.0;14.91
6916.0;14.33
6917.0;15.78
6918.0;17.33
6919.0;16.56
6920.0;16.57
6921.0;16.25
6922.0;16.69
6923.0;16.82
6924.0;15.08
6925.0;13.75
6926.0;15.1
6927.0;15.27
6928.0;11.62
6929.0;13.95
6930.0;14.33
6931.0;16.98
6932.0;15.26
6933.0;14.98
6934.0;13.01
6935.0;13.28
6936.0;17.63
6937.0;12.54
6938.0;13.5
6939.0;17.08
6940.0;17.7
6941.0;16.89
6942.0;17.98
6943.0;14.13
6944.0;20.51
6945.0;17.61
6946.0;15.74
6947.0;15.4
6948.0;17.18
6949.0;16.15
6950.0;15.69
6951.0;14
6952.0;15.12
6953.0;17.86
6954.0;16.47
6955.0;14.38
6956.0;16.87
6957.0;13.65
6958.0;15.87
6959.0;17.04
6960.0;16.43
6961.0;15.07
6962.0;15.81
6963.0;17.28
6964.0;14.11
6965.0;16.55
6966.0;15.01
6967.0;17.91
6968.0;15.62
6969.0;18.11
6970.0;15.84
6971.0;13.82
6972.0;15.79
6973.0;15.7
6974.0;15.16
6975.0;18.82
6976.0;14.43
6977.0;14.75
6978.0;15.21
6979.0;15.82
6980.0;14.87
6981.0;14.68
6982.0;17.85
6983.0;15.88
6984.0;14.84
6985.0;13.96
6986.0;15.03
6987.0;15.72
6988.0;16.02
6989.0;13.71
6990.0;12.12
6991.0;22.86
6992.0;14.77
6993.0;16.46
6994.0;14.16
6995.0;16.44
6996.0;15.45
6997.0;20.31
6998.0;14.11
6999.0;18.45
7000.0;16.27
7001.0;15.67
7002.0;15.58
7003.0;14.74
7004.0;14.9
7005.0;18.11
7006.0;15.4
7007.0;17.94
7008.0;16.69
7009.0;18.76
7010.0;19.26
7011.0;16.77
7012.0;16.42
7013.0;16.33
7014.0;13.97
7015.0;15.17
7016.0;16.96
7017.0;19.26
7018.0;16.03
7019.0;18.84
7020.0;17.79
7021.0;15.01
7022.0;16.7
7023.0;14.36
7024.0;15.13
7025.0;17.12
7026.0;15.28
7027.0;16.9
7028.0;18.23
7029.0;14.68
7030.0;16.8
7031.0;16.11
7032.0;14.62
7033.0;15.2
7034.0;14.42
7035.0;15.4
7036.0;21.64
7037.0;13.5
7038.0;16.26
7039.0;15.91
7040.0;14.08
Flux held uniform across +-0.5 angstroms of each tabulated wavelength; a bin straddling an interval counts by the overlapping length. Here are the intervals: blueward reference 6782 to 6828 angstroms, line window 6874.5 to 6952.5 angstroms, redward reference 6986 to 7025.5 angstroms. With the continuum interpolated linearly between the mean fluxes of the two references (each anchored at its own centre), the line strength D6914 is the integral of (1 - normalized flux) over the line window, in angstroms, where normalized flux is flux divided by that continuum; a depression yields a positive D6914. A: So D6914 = 1.04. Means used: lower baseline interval 15.5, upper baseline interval 16.4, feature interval 15.8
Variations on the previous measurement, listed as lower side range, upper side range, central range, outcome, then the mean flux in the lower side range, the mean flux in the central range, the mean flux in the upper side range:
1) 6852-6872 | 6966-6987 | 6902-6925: -0.5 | 15.7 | 16.1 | 15.7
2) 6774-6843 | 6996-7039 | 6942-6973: 0.2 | 15.5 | 16.1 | 16.4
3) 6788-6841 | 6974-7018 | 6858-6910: -0.1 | 15.6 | 15.8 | 16.1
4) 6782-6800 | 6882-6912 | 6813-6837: -0.6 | 15.5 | 16.1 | 16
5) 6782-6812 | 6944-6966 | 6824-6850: -0.5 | 15.4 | 15.9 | 16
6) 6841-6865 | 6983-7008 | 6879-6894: 0.2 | 15.7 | 15.6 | 16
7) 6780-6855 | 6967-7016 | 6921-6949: 0.6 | 15.7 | 15.6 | 16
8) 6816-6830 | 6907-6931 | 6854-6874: 0.1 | 16.2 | 15.9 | 15.7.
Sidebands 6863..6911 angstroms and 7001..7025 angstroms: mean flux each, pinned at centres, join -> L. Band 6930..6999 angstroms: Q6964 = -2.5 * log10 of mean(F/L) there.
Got 0.03 mag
